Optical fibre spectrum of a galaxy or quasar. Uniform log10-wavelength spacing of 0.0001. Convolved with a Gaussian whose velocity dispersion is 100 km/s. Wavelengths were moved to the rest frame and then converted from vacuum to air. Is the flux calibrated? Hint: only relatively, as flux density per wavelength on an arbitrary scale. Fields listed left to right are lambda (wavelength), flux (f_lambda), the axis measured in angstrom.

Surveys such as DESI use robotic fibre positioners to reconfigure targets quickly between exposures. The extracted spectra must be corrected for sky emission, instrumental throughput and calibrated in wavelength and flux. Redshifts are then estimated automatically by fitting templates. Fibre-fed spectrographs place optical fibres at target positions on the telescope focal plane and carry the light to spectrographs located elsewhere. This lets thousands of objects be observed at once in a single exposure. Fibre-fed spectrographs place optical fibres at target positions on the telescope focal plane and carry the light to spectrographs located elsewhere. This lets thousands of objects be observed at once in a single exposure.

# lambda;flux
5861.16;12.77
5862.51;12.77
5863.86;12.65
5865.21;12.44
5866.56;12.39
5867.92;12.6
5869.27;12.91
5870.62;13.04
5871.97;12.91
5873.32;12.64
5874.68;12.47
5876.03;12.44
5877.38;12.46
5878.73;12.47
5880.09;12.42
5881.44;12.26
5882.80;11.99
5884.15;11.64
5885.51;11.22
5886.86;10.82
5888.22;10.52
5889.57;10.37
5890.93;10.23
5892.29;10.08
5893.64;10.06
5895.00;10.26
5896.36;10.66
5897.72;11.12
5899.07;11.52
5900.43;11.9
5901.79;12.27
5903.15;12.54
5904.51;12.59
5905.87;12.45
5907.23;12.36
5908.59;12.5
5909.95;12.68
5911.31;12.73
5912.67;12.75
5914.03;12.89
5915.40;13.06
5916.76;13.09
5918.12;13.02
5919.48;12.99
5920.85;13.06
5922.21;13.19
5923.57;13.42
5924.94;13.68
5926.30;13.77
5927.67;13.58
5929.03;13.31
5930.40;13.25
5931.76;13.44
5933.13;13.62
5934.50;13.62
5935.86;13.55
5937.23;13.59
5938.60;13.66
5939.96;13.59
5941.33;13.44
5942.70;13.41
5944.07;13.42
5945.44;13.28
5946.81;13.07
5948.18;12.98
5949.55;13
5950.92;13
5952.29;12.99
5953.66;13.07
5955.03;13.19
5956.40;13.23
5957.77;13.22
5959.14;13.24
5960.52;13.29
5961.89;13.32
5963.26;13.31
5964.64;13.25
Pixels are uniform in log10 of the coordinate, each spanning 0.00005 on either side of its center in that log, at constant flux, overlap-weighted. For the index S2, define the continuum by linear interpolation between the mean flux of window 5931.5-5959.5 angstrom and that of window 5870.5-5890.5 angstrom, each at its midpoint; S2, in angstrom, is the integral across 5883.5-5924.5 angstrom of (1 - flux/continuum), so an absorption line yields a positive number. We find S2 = 1.6 angstrom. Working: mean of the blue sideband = 11.9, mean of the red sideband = 13.3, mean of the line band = 11.9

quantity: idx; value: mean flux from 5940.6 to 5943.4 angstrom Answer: 13.4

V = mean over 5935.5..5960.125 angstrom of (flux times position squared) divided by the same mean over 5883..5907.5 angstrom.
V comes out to 1.2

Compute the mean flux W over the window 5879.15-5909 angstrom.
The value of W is 11.4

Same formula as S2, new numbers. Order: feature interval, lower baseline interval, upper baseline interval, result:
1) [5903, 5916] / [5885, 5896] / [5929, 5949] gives -1.18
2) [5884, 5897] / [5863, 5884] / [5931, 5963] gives 2.21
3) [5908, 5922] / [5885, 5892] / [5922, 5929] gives -0.21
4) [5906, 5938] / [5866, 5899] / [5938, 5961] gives -1.47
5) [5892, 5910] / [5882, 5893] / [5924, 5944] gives 0.03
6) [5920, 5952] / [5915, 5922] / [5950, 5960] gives -0.70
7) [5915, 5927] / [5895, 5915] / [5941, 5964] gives -0.72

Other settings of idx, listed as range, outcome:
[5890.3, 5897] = 10.3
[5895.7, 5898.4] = 10.9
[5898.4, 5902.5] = 11.9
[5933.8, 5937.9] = 13.6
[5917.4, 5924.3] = 13.1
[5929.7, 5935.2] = 13.5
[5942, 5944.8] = 13.4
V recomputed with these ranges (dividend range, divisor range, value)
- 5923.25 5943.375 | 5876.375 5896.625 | 1.23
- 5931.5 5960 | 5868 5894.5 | 1.16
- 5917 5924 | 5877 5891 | 1.15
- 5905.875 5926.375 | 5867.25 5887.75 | 1.07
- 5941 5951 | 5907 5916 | 1.05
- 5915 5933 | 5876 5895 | 1.20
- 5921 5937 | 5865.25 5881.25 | 1.09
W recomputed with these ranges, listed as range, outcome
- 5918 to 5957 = 13.3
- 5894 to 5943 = 12.8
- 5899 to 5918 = 12.6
